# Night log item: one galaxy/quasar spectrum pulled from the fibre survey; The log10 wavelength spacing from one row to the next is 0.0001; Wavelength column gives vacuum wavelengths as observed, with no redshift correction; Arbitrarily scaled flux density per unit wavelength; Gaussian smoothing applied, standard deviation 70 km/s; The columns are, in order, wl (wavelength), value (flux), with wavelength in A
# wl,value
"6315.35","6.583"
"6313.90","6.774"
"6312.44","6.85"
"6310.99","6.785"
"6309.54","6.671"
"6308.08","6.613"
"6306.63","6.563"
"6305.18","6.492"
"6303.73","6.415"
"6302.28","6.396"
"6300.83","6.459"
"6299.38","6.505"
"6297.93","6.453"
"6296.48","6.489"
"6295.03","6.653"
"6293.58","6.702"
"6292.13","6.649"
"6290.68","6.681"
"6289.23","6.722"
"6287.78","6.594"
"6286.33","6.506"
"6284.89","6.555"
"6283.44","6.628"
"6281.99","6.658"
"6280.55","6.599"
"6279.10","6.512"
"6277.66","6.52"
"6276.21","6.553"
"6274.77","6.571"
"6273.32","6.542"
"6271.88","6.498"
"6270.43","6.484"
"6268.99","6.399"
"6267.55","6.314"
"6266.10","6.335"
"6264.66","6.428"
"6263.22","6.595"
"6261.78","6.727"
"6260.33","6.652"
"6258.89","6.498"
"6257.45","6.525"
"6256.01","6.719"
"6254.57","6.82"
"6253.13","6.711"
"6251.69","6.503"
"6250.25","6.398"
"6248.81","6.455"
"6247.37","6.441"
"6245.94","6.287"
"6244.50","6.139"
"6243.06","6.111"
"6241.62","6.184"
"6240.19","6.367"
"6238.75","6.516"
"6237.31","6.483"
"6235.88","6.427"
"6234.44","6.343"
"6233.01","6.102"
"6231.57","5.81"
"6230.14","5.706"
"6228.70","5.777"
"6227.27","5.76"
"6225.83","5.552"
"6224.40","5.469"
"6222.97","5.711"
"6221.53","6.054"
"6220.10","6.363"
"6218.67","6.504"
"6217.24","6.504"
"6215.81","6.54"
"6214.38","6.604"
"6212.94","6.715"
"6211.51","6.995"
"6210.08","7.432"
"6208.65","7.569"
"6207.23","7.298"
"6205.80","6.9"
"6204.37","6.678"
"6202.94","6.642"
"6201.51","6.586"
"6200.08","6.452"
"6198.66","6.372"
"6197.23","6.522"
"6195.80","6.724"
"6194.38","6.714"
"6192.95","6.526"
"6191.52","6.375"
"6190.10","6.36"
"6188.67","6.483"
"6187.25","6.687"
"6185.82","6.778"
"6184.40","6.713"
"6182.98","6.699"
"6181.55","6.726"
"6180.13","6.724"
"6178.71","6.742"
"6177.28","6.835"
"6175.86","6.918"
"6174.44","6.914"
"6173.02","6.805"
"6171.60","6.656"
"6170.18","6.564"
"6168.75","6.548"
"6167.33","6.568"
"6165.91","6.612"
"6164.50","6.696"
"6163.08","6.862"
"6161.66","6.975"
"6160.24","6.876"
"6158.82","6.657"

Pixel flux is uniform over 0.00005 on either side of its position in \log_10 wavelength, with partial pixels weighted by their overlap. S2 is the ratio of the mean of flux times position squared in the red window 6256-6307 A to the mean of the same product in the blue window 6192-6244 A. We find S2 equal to 1.0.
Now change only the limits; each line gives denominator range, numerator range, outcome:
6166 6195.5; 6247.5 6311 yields 1.01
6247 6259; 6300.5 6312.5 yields 1.02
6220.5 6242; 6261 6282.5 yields 1.10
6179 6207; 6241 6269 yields 0.99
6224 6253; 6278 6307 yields 1.08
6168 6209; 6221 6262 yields 0.95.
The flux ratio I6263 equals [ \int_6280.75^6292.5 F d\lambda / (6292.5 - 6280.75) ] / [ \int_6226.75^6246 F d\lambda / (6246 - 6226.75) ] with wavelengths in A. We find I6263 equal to 1.08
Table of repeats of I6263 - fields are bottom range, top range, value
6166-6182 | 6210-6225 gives 0.95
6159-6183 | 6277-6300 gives 0.98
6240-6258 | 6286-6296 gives 1.03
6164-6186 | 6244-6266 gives 0.97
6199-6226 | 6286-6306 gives 1.00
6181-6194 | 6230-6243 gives 0.95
